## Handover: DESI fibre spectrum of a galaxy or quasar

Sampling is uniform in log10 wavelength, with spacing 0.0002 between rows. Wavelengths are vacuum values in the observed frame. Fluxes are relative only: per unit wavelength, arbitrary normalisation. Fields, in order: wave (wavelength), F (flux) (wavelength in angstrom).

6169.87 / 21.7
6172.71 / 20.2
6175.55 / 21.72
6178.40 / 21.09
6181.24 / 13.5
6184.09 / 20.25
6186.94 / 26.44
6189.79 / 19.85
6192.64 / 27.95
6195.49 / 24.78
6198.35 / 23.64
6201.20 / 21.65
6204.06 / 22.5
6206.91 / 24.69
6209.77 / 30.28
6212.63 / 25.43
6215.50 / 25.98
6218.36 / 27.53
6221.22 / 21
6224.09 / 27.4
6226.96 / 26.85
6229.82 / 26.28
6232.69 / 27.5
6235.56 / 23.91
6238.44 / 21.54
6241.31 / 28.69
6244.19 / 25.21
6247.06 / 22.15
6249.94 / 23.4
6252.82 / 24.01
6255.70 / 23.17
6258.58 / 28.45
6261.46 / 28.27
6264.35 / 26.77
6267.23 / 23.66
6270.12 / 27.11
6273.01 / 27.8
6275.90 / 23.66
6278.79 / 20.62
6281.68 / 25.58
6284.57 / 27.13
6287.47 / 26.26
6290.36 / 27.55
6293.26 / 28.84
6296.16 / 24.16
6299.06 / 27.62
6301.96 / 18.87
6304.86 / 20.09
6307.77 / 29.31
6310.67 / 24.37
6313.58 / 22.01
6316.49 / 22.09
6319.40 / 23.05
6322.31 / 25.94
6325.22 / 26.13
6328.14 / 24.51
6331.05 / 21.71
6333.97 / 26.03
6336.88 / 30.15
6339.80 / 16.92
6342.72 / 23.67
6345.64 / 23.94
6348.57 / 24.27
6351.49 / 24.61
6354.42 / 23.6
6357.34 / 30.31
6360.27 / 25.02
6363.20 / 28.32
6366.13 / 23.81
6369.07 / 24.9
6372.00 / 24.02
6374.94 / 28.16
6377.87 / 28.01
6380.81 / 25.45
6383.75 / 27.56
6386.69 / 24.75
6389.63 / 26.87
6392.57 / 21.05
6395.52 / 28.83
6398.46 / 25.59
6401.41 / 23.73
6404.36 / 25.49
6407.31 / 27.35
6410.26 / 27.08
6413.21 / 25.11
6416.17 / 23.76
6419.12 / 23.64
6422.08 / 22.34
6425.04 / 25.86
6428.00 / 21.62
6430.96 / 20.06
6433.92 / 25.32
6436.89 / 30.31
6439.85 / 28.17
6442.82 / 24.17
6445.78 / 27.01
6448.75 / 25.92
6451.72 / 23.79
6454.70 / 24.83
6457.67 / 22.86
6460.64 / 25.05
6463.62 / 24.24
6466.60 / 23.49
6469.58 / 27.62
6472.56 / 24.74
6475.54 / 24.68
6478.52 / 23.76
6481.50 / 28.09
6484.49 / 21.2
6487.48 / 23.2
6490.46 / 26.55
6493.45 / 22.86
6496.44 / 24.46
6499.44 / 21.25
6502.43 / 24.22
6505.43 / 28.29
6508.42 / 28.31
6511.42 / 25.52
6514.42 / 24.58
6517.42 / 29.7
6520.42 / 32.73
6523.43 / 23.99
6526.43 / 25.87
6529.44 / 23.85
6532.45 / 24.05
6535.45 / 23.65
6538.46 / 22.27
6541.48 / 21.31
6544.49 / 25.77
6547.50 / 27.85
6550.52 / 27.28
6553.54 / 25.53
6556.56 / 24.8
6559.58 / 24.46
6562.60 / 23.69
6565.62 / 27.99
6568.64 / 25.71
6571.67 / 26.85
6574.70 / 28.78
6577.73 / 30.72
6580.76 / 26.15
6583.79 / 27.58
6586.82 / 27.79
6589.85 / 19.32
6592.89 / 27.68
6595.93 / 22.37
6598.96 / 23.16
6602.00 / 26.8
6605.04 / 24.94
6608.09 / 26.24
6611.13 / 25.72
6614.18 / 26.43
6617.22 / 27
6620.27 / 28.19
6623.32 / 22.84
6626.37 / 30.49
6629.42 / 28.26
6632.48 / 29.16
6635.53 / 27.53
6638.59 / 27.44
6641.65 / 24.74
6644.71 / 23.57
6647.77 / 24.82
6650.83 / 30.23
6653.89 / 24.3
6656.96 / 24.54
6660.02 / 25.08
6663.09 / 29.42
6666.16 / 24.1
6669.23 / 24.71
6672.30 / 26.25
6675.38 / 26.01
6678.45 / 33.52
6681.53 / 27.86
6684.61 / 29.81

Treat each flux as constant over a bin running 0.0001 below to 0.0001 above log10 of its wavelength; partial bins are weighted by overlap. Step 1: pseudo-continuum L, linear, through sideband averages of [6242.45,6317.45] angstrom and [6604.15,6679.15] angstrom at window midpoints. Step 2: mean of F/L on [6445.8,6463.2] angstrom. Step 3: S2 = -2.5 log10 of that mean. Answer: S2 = 0.05 mag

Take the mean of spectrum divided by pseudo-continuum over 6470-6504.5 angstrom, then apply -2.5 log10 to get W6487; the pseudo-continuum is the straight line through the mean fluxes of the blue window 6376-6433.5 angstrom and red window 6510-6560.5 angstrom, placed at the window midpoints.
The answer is 0.045 mag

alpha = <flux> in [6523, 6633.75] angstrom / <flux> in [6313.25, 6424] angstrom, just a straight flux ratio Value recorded 1.03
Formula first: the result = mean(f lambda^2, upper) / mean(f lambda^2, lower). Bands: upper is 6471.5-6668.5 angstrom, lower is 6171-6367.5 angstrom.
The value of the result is 1.2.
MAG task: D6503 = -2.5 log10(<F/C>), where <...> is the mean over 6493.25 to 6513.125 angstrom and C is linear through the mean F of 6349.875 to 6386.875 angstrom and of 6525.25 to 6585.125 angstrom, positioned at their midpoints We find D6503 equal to 0.029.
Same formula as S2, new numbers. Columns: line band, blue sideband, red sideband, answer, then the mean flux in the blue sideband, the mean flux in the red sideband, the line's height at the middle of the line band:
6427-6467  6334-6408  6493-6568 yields 0.025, 25.4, 25.4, 25.4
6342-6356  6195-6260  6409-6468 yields 0.034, 25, 24.7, 24.9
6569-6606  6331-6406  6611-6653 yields 0.025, 25.3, 26.9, 26.6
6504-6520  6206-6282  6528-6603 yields -0.092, 25.4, 25.4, 25.4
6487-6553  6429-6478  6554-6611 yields 0.004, 25.1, 25.8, 25.5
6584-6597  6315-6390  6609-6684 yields 0.076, 25.1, 26.8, 26.5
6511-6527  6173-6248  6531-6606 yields -0.081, 24.1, 25.5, 25.3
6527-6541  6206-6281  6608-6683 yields 0.128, 25.4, 26.7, 26.4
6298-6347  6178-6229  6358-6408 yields 0.060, 24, 25.9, 25.2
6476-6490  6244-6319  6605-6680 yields 0.068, 24.9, 26.7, 25.9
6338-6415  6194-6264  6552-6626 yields 0.007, 25.2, 25.9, 25.5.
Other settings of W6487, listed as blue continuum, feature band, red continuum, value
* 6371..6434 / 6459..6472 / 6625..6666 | 0.02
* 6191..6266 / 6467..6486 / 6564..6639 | 0.05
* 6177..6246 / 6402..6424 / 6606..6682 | 0.02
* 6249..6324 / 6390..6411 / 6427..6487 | -0.03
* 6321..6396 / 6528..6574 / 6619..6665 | 0.05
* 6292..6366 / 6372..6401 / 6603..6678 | -0.05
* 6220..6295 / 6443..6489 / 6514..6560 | 0.04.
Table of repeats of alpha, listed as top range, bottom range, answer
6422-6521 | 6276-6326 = 1.02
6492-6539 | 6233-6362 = 1.02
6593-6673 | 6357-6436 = 1.03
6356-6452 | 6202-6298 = 1.00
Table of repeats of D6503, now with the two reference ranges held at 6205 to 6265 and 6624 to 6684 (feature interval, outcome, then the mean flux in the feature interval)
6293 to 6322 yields 0.08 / 23.9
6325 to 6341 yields 0.07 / 24.2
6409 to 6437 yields 0.09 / 24.2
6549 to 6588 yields 0.00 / 26.7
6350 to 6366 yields -0.01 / 26.2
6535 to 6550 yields 0.09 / 24.4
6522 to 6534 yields 0.09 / 24.5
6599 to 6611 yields 0.05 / 25.6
